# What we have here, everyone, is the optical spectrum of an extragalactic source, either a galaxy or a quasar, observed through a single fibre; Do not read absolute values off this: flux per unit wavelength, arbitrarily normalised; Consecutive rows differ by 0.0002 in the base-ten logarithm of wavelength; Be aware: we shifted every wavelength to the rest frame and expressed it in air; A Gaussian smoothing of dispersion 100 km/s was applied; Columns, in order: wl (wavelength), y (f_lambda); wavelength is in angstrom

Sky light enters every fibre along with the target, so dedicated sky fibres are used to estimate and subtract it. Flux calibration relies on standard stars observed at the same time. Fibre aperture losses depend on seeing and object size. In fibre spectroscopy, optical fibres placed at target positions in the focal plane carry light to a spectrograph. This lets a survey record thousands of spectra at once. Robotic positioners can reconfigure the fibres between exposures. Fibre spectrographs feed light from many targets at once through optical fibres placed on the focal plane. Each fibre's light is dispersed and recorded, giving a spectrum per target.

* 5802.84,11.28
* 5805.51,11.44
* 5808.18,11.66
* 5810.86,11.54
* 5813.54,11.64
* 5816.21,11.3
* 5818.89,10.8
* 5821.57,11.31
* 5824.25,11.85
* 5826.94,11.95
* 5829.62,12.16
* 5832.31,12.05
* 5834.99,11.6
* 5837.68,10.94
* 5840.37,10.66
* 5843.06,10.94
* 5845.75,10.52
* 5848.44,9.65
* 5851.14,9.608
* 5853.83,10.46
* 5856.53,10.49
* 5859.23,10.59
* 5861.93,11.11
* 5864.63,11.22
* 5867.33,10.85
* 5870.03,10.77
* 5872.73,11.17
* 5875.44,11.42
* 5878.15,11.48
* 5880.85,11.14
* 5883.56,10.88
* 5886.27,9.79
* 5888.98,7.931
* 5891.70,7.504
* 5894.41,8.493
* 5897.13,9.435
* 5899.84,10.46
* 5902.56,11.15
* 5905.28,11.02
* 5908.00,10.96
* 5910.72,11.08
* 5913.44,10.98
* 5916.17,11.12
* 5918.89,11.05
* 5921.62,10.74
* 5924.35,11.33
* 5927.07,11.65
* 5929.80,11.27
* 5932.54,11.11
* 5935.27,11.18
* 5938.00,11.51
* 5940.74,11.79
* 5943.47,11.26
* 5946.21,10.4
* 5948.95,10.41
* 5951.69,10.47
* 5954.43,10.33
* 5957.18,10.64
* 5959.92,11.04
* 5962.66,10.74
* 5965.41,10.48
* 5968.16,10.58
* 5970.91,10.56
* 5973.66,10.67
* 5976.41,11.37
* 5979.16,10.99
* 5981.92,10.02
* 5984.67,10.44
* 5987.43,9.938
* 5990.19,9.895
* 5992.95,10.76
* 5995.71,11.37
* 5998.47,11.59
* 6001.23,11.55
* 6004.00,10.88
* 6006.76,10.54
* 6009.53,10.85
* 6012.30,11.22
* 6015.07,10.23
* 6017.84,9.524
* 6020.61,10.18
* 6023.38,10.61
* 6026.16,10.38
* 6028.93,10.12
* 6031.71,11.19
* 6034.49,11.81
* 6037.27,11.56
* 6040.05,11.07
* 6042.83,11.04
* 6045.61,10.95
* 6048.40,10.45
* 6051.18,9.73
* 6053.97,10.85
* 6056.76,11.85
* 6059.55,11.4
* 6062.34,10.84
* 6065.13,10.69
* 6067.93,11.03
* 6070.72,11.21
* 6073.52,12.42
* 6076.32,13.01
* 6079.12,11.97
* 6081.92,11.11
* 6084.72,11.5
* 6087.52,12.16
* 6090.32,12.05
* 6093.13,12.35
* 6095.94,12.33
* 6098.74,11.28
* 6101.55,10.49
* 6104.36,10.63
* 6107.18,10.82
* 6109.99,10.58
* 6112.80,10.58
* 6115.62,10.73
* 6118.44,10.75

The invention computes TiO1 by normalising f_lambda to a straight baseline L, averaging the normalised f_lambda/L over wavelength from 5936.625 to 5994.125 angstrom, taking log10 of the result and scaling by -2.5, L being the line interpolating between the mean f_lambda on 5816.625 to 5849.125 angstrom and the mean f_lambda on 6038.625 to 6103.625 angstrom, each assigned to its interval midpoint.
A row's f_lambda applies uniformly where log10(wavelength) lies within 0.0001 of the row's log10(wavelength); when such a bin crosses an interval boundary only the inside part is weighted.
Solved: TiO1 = 0.06 mag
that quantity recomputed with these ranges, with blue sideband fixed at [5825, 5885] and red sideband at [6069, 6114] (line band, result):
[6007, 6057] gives 0.07 mag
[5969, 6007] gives 0.05 mag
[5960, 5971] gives 0.06 mag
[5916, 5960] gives 0.02 mag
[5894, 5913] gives 0.06 mag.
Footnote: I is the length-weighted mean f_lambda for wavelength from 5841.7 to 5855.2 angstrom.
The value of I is 10.2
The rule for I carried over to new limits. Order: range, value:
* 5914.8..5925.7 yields 11.1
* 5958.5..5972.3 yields 10.7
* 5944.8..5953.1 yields 10.4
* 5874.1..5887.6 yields 10.9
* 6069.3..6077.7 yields 12.2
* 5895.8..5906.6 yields 10.5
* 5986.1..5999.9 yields 10.7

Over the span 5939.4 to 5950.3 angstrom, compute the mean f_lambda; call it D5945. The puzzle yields 11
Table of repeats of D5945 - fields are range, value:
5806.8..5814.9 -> 11.6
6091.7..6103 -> 11.6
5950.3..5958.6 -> 10.5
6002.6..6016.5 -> 10.7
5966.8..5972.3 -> 10.6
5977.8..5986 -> 10.5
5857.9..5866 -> 11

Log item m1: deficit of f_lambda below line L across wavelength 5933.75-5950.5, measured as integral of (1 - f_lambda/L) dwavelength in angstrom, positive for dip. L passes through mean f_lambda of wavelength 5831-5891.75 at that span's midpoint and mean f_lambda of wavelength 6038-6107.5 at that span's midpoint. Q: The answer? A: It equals -0.3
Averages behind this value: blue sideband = 10.6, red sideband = 11.3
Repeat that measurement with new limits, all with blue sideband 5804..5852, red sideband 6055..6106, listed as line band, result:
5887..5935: 3.8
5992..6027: 2.2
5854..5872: 0.7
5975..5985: 0.6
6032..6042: 0.1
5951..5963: 0.8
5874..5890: 1.1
